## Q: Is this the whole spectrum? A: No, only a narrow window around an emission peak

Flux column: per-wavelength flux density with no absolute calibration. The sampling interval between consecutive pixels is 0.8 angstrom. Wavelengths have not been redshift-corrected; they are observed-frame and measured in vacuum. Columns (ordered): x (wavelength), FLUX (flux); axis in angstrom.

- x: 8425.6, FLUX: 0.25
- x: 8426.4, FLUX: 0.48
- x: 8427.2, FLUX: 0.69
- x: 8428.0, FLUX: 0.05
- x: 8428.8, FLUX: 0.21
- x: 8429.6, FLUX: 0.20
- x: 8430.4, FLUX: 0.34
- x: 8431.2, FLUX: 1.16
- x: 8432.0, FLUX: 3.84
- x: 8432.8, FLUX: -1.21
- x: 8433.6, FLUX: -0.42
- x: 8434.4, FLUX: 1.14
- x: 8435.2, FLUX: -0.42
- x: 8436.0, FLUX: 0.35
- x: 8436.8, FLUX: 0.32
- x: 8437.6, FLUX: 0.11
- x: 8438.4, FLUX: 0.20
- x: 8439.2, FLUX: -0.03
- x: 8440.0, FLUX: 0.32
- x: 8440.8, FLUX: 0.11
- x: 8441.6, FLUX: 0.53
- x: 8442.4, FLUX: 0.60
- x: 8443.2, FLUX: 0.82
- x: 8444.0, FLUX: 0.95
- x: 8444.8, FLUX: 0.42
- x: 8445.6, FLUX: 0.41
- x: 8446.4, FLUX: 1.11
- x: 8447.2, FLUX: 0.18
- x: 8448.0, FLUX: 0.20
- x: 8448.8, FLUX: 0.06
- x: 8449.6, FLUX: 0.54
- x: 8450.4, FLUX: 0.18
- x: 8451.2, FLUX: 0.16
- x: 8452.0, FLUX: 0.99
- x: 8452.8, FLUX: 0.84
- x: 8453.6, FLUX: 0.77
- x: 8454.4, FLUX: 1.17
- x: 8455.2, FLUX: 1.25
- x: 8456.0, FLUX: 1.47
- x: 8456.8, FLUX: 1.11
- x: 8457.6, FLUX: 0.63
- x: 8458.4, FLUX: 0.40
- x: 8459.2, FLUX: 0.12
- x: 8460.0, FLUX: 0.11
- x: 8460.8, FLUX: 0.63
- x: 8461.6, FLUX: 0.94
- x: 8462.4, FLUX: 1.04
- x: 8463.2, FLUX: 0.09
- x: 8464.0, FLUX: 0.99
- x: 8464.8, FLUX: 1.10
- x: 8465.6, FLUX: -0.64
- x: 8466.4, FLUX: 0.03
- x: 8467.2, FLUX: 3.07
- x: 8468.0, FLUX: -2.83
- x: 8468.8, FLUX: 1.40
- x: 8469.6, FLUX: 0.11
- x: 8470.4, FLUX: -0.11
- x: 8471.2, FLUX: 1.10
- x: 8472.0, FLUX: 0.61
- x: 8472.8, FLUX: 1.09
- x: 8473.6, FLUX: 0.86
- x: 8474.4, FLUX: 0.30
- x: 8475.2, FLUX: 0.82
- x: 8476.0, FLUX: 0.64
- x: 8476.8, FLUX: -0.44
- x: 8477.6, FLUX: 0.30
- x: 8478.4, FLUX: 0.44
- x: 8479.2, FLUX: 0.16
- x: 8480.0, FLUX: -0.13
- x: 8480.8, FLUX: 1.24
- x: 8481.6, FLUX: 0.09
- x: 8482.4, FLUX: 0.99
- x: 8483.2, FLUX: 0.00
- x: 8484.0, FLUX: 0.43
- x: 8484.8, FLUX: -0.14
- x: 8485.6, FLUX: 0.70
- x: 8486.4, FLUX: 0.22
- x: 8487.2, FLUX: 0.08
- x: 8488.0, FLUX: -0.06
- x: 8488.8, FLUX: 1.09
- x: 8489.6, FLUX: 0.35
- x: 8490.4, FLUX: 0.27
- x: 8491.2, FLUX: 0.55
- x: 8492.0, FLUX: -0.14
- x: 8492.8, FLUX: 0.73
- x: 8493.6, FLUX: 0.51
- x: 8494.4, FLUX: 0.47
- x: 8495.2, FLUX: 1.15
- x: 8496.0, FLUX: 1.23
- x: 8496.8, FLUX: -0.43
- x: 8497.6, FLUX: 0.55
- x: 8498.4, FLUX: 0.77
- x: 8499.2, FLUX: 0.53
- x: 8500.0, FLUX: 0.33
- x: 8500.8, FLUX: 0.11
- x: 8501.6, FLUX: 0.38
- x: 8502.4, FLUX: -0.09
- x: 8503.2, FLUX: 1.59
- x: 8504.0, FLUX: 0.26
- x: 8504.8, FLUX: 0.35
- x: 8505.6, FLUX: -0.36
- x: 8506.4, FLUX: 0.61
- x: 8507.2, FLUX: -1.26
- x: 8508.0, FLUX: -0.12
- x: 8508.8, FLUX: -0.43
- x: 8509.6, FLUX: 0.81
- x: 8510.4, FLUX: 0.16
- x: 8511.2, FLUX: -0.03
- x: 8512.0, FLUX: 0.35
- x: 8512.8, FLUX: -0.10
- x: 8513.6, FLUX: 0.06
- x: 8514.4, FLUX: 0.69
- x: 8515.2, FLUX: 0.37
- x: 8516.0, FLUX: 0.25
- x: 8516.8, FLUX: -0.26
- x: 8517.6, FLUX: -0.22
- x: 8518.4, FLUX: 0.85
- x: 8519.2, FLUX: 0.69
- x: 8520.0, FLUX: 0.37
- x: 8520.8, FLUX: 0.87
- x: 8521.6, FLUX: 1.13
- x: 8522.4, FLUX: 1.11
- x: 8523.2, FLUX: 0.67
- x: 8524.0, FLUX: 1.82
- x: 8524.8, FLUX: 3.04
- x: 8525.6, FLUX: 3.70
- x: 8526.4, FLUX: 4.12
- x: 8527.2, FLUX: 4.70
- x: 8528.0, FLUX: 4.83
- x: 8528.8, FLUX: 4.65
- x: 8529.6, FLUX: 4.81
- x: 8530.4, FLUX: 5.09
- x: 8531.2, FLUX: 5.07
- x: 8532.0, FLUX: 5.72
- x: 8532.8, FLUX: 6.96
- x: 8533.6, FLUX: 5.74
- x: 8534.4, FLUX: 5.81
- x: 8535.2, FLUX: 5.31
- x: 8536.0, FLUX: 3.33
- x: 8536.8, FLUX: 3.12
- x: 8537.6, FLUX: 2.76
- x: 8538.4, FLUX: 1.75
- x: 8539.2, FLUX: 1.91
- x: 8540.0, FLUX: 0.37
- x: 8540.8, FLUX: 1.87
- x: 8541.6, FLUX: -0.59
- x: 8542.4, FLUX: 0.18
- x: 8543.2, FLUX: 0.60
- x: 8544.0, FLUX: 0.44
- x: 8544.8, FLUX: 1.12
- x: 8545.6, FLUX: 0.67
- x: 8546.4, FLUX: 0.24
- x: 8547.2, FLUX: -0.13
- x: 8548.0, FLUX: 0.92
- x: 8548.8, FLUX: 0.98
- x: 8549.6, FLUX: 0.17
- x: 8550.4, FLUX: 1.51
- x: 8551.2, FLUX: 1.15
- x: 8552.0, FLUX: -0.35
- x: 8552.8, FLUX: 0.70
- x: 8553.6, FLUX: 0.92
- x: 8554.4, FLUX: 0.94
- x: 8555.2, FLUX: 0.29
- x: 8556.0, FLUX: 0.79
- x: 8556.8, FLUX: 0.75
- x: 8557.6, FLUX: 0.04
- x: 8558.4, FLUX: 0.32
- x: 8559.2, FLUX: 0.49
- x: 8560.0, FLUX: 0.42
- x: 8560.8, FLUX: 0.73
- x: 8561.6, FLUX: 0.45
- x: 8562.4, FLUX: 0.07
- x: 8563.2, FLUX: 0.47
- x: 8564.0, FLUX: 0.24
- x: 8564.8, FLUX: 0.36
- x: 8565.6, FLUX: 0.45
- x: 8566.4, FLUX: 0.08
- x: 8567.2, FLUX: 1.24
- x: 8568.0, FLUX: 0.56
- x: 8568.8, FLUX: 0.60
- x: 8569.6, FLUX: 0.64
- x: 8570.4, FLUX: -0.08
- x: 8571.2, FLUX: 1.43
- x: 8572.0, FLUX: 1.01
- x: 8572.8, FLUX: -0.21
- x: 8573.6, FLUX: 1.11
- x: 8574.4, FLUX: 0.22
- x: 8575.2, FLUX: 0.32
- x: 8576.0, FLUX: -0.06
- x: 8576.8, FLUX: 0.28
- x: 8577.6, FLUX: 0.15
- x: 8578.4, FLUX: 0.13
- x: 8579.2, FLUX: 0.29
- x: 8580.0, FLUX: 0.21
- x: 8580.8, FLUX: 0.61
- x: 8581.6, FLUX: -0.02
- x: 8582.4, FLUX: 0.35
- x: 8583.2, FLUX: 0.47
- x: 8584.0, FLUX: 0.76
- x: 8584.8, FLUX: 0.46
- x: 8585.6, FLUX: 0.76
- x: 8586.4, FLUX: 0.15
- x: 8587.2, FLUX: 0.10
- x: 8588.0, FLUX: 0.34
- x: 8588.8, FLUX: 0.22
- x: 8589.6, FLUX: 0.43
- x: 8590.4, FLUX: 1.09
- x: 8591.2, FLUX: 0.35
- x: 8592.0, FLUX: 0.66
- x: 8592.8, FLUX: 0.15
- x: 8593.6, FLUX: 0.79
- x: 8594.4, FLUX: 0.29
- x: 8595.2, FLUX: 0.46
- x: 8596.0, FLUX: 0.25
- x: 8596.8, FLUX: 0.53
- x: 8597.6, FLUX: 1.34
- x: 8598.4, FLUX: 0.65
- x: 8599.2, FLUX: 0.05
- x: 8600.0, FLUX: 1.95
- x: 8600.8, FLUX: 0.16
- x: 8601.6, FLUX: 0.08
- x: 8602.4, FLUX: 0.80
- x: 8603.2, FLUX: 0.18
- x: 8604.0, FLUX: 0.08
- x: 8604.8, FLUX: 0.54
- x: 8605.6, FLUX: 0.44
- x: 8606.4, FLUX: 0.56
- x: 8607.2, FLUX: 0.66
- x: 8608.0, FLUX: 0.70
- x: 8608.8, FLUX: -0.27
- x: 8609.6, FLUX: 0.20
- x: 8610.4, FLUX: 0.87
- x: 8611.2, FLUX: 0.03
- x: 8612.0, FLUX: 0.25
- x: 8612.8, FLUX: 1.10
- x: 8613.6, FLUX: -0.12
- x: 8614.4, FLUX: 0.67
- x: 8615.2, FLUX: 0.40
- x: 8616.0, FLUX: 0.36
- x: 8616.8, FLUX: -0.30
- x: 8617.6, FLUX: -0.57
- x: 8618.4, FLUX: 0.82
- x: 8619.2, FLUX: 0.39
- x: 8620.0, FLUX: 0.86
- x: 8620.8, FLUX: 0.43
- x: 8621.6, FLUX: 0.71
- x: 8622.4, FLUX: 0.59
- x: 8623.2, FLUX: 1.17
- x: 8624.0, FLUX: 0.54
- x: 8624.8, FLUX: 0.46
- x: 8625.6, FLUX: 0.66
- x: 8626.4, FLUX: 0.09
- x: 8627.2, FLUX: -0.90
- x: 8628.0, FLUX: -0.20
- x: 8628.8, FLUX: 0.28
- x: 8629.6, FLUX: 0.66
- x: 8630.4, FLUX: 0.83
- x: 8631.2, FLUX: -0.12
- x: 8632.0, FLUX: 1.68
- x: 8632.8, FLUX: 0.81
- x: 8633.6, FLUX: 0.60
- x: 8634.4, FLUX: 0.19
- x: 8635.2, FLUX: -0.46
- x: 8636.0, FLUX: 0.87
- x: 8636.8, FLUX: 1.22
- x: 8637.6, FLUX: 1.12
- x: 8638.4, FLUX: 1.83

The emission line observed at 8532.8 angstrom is [O II] 3727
